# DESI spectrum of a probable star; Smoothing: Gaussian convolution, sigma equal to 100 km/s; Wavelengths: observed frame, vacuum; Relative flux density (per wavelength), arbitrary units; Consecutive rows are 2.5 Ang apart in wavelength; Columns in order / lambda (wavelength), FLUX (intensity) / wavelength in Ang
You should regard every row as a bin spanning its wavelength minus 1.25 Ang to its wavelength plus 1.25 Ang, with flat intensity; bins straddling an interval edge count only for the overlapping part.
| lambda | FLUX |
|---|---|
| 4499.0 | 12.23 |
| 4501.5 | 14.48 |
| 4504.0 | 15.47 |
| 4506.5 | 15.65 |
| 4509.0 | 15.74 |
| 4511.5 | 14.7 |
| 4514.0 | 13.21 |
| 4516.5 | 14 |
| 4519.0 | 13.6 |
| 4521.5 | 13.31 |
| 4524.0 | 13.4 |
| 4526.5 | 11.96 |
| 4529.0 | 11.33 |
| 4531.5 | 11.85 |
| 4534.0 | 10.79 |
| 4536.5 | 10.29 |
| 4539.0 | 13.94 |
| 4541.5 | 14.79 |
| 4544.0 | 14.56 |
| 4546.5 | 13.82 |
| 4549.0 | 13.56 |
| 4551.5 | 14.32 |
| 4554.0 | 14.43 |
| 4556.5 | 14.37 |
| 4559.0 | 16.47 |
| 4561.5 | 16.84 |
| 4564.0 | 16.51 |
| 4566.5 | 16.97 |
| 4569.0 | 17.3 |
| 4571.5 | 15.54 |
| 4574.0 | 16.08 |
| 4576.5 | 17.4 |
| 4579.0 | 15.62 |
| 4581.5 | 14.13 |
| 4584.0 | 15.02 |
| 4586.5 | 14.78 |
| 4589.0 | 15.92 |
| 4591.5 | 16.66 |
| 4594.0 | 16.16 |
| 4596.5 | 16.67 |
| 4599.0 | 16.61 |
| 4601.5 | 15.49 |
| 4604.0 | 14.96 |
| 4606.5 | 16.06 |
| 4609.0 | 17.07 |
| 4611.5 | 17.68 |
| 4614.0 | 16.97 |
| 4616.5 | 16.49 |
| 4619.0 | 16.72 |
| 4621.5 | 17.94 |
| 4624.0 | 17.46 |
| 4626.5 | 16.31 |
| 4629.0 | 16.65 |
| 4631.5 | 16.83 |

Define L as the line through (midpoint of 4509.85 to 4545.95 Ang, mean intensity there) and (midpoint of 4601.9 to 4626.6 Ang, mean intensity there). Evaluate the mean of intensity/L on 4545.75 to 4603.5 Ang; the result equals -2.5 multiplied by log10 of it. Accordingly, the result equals -0.05 mag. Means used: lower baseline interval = 13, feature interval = 15.7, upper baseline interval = 16.7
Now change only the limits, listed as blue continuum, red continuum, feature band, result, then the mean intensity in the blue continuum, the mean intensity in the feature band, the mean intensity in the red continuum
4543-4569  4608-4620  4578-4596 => 0.047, 15.3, 15.5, 17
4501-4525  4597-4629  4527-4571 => 0.073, 14.4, 14.2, 16.6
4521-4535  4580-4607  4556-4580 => -0.151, 12.1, 16.4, 15.7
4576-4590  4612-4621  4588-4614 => -0.011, 15.4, 16.4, 16.9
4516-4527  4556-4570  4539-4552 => 0.071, 13.3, 14.2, 16.5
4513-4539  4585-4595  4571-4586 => -0.026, 12.4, 15.6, 15.9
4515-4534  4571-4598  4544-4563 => -0.047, 12.7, 14.8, 15.8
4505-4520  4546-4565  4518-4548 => 0.156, 14.5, 12.8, 15.1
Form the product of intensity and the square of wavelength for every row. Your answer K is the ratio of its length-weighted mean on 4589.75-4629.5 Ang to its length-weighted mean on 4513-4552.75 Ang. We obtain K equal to 1.3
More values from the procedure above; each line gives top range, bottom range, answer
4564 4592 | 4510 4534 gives 1.26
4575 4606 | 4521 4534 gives 1.33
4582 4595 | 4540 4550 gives 1.12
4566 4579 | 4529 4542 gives 1.39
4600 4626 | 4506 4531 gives 1.28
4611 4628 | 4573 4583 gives 1.10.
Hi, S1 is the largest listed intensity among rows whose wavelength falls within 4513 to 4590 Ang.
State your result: 17.4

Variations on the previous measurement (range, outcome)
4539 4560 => 16.47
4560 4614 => 17.68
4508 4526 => 15.74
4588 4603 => 16.67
